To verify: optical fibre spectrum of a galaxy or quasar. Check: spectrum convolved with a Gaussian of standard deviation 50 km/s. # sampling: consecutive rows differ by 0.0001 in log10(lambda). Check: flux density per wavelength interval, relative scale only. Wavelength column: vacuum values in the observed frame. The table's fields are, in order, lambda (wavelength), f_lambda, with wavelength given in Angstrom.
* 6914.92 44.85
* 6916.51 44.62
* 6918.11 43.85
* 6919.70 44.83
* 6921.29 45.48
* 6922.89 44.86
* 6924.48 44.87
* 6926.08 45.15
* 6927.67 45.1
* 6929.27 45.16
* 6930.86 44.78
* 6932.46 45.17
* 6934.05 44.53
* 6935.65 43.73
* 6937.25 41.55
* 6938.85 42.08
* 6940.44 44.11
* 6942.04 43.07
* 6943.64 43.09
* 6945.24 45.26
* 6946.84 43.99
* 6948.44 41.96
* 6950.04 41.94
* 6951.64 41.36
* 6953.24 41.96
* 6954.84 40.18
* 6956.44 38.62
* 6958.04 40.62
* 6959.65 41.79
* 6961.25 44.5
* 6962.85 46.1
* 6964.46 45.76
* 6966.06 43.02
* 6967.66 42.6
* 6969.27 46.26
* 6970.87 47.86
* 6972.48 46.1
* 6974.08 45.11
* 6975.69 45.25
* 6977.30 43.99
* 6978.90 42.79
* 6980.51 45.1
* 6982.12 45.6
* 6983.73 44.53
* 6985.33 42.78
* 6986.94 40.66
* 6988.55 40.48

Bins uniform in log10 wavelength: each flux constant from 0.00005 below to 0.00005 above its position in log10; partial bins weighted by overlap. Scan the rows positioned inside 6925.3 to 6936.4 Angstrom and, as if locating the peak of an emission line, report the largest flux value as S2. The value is 45.17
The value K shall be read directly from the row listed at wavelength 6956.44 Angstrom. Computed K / 38.62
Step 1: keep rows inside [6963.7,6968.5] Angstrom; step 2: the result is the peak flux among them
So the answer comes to 45.76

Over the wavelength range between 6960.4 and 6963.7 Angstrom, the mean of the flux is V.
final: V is 45.2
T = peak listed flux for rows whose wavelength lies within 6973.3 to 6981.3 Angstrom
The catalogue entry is 45.25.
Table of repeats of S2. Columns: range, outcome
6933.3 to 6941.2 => 44.53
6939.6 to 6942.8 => 44.11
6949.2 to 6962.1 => 44.5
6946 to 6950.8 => 43.99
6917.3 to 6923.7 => 45.48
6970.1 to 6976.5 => 47.86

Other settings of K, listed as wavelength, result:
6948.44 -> 41.96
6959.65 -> 41.79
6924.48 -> 44.87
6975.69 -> 45.25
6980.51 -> 45.1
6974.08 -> 45.11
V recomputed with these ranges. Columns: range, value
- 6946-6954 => 42.3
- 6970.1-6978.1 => 45.6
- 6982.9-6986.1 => 43.8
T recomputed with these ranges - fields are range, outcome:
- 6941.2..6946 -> 45.26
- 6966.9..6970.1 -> 46.26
